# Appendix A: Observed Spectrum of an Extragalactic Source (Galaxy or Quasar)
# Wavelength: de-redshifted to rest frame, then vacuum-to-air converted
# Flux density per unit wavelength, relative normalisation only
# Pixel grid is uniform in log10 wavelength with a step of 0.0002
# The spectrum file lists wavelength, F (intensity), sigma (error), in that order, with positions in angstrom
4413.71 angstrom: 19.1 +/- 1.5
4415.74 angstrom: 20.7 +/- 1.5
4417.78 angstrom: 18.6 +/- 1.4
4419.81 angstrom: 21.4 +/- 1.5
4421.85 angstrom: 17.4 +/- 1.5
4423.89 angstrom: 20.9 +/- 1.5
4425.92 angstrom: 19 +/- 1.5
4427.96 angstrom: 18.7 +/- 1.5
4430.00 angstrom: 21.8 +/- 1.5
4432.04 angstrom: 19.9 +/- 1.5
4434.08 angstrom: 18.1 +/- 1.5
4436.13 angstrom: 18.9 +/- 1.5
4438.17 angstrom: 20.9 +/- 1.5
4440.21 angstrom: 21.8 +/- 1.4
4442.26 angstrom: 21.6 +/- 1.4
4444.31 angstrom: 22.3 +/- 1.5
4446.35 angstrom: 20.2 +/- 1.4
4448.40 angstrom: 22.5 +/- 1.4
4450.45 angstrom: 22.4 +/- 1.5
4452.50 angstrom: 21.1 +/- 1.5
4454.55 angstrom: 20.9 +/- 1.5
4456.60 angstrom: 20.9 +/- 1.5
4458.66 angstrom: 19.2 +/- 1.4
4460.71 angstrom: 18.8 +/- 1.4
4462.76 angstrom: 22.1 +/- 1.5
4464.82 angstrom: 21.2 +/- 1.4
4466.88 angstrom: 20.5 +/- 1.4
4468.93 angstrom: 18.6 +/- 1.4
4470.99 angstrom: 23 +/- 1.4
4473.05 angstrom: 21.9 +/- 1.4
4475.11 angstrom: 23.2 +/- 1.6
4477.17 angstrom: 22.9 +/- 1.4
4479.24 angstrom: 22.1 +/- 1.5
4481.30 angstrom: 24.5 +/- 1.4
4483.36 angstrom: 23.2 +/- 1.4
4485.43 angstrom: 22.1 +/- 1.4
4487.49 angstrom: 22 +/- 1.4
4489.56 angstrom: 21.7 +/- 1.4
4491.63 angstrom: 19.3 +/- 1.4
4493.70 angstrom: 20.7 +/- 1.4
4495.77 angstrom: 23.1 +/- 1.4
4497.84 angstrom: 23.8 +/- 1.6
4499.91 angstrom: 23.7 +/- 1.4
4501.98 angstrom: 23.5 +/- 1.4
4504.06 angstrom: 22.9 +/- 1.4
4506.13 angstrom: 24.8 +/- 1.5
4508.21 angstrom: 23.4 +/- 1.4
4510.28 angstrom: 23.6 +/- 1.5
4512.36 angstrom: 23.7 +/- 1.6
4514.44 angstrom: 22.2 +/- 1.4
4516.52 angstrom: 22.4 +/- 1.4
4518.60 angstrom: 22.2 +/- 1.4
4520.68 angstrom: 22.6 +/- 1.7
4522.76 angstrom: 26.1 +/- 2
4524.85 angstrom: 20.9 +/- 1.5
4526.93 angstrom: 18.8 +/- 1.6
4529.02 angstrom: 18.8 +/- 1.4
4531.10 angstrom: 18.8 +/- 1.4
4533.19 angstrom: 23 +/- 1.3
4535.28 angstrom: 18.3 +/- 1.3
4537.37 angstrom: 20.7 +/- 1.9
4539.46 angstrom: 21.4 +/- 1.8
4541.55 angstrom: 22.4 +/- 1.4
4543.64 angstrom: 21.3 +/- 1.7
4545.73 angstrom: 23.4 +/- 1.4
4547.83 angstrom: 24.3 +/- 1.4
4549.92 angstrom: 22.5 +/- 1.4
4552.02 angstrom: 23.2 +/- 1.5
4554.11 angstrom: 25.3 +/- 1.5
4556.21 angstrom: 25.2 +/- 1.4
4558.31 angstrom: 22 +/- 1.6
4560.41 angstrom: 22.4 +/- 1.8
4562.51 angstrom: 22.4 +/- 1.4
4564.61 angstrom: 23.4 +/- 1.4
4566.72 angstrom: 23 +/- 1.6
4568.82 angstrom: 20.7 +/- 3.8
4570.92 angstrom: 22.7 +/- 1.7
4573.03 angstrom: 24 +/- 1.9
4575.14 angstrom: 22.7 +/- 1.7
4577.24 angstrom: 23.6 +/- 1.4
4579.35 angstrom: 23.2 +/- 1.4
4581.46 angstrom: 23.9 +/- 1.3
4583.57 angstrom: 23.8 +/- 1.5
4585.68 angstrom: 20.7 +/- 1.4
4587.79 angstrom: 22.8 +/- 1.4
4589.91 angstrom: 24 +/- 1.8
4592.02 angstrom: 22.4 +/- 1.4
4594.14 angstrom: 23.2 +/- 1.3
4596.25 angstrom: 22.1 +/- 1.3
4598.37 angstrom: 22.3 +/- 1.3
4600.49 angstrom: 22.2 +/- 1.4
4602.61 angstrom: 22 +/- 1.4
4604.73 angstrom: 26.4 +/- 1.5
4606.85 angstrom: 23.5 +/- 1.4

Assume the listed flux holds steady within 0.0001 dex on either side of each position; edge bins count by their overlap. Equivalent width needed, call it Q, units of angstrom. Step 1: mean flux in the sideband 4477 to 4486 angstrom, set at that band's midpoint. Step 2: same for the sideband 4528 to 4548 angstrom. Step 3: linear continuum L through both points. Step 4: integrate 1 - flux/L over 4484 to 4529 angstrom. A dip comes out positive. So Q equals -0.6 angstrom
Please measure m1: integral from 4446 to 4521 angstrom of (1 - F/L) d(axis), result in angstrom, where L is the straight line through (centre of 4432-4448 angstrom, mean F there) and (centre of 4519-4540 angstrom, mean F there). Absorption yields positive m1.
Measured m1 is -4.8 angstrom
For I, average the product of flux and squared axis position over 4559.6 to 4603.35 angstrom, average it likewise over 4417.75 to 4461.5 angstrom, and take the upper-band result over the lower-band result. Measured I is 1.2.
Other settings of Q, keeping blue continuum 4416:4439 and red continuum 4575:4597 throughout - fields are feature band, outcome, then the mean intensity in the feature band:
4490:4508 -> -1.35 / 22.7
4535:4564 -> -0.53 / 22.6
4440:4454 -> -1.14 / 21.7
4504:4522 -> -1.44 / 23.2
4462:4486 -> -1.75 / 22.1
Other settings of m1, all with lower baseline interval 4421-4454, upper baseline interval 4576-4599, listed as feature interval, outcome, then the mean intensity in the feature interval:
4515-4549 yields 0.7 angstrom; 21.6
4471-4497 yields -1.3 angstrom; 22.3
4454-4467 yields 0.2 angstrom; 20.5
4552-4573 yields -0.5 angstrom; 23.1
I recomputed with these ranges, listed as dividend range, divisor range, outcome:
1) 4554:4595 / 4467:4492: 1.09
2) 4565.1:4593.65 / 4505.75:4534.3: 1.06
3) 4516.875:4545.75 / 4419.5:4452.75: 1.08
